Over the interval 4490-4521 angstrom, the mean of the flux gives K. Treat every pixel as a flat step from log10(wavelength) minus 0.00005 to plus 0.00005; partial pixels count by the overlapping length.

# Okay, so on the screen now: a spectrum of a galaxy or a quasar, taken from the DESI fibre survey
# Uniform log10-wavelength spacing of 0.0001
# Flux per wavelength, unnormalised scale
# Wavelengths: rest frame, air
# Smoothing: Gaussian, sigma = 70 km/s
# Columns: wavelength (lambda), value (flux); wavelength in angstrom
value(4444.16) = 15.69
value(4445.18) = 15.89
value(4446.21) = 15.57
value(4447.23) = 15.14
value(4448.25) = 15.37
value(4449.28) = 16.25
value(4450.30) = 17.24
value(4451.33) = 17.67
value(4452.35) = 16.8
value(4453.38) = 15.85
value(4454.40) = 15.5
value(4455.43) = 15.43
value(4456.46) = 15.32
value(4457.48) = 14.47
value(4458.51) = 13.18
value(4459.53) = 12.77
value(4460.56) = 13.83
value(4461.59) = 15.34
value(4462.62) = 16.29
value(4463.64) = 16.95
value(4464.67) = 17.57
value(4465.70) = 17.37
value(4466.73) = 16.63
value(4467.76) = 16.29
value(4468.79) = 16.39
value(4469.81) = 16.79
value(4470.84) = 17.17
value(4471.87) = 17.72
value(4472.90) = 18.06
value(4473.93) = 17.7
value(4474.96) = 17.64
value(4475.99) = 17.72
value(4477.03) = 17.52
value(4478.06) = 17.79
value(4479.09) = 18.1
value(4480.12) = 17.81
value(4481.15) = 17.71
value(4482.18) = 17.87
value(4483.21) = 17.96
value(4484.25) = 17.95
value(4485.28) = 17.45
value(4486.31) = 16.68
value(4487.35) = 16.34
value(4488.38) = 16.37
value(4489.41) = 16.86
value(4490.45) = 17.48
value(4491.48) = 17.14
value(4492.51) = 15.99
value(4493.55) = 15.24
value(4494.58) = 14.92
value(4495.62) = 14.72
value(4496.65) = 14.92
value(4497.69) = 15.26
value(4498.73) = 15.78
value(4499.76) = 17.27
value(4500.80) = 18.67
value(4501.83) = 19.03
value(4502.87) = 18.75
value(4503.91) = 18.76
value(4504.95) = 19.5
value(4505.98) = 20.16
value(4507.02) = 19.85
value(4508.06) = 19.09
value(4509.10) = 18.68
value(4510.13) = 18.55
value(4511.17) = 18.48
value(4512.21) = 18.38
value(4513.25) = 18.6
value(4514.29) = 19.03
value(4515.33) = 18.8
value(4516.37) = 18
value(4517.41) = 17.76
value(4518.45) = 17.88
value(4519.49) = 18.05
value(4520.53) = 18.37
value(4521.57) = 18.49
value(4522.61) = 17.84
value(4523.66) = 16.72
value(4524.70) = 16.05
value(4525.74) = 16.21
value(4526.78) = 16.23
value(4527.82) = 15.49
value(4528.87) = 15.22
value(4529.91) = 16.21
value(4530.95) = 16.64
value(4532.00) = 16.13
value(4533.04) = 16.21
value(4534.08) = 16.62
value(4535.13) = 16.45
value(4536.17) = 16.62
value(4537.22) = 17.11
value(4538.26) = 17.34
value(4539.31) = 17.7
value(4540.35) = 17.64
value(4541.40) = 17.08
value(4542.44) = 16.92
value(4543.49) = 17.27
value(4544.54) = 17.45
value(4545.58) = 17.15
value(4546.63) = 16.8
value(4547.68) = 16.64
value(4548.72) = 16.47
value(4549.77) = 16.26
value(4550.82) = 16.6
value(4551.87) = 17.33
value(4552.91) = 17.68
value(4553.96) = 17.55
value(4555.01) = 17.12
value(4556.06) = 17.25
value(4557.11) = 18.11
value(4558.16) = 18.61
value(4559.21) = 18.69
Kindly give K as 17.8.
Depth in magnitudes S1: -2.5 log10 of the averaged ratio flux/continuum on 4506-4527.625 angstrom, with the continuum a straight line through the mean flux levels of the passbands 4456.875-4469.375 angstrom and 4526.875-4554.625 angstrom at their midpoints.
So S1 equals -0.10 mag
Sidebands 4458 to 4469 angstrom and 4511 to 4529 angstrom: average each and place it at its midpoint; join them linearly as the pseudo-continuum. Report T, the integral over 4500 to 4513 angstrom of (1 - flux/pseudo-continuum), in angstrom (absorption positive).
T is -1.4 angstrom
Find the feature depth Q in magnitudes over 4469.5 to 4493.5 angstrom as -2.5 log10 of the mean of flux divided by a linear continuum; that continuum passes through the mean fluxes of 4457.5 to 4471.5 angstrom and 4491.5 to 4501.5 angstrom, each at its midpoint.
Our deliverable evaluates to -0.09 mag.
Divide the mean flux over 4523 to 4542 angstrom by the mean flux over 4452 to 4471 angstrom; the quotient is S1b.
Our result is 1.05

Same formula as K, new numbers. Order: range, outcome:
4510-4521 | 18.3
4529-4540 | 16.7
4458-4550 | 17.1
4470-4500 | 16.9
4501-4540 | 17.7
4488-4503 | 16.5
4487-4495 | 16.3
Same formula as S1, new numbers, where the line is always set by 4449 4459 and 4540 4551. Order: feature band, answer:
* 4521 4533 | 0.01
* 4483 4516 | -0.08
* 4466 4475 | -0.08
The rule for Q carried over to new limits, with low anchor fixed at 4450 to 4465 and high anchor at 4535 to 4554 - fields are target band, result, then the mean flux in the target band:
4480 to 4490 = -0.08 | 17.3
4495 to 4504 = -0.04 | 16.9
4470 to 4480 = -0.12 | 17.7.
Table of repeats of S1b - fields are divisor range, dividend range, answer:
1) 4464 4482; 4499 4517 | 1.08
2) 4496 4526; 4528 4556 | 0.93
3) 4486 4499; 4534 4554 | 1.07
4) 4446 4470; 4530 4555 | 1.07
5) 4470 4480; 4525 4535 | 0.91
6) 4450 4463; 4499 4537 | 1.16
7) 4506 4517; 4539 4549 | 0.91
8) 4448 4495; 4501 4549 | 1.06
